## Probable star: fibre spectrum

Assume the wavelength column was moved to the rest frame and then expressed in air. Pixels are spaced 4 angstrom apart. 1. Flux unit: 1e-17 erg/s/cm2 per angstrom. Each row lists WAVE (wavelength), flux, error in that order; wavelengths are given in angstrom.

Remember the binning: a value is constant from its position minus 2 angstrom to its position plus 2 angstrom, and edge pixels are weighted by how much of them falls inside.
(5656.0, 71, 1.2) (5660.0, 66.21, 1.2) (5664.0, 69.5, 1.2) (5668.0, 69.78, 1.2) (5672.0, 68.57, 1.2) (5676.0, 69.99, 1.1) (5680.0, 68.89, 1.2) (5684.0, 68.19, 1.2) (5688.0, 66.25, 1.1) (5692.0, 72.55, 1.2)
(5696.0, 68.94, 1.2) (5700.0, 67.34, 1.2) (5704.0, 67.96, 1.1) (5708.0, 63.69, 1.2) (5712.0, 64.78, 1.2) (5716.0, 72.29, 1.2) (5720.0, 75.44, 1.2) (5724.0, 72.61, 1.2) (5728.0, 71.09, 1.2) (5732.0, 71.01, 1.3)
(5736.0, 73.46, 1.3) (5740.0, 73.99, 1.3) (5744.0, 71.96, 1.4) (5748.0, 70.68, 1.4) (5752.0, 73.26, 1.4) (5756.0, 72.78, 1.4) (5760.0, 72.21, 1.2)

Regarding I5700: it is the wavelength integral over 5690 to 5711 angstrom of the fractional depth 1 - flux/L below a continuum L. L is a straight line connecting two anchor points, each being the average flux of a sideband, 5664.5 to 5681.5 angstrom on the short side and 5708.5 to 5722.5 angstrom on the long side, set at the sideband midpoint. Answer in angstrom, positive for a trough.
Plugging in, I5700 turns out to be 0.6 angstrom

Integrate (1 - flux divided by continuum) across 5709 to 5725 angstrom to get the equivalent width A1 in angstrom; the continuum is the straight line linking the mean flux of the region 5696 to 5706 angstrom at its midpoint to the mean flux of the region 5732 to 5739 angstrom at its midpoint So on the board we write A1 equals -0.1 angstrom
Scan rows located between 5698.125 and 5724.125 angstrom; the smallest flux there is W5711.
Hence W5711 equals 63.69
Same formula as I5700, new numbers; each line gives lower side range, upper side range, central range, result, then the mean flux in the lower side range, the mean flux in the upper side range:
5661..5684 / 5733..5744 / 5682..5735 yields 1.4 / 69.1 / 73.2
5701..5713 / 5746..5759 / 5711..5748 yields -1.6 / 65.7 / 72.2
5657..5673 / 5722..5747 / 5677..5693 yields 0.2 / 68.7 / 72.3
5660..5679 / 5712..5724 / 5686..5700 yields 0.3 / 69.1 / 72.1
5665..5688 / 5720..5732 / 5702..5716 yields 0.9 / 68.9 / 72.3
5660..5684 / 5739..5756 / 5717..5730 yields -0.3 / 69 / 72.4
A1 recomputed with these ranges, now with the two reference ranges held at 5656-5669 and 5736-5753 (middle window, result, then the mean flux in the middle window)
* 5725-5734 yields 0.1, 71.2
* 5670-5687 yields 0.2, 68.8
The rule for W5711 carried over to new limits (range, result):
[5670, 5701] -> 66.25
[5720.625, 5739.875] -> 71.01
